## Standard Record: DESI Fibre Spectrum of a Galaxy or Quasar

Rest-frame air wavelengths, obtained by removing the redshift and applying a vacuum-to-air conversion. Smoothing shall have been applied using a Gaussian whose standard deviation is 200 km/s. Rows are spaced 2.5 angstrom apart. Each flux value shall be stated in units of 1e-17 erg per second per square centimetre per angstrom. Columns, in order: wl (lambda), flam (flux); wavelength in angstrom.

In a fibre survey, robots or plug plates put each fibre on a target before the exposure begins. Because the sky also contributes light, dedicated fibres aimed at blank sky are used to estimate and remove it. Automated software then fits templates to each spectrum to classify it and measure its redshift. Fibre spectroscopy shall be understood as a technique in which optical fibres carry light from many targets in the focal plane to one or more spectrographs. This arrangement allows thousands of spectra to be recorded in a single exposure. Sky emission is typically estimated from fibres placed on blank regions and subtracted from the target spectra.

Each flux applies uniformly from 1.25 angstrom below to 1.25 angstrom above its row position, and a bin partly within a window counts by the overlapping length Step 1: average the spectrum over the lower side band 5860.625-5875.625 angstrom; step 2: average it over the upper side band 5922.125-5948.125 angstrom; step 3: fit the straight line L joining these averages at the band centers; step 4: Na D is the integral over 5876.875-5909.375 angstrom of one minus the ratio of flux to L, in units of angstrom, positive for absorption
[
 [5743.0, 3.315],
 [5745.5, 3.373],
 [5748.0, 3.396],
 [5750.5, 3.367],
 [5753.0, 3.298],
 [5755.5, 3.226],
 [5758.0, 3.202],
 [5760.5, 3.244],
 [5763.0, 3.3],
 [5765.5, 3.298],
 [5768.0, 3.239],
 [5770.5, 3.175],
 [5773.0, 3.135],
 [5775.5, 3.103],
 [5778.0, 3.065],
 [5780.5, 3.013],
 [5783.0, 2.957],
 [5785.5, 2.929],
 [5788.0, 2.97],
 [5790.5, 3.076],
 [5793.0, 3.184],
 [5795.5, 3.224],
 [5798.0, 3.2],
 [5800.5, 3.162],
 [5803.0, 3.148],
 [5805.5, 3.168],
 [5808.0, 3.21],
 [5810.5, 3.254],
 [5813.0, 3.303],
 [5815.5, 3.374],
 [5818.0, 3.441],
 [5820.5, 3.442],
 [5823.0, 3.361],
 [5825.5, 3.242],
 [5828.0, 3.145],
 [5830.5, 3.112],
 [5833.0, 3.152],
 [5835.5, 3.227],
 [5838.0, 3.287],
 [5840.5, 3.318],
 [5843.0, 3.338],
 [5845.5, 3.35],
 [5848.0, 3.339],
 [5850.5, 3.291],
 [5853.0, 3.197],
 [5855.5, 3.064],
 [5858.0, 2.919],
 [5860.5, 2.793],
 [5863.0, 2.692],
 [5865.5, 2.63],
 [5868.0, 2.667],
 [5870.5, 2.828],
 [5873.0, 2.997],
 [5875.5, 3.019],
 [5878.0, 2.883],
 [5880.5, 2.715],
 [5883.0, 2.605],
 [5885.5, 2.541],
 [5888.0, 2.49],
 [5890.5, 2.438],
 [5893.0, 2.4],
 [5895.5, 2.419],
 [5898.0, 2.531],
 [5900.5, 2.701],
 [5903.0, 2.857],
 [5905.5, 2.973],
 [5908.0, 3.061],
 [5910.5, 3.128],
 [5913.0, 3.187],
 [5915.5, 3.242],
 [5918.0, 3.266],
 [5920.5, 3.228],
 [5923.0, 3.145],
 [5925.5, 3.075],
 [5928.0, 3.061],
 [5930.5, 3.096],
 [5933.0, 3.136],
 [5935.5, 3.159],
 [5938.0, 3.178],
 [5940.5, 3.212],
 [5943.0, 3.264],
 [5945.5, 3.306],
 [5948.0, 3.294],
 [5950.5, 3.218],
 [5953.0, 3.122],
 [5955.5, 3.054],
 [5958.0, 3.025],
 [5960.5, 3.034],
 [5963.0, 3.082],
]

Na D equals 3.0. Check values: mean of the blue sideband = 2.79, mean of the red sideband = 3.17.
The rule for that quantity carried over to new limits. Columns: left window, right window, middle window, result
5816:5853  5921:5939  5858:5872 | 2.1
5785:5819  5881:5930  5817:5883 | -0.9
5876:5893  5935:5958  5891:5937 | -1.3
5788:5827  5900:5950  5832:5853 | -0.5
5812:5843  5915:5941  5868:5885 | 2.2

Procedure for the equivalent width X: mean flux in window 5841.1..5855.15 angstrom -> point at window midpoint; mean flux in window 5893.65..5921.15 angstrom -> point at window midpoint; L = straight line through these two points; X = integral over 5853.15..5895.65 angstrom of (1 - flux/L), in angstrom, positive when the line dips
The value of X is 5.5 angstrom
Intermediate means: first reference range 3.29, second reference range 2.94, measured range 2.73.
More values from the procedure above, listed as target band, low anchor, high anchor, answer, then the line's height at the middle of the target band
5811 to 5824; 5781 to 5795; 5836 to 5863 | -1.2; 3.1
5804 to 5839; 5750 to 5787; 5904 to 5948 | -1.1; 3.16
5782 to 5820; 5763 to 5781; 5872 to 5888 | -1.6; 3.06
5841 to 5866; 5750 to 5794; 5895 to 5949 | 0.2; 3.11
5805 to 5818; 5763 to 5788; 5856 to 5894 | -1.4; 2.96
